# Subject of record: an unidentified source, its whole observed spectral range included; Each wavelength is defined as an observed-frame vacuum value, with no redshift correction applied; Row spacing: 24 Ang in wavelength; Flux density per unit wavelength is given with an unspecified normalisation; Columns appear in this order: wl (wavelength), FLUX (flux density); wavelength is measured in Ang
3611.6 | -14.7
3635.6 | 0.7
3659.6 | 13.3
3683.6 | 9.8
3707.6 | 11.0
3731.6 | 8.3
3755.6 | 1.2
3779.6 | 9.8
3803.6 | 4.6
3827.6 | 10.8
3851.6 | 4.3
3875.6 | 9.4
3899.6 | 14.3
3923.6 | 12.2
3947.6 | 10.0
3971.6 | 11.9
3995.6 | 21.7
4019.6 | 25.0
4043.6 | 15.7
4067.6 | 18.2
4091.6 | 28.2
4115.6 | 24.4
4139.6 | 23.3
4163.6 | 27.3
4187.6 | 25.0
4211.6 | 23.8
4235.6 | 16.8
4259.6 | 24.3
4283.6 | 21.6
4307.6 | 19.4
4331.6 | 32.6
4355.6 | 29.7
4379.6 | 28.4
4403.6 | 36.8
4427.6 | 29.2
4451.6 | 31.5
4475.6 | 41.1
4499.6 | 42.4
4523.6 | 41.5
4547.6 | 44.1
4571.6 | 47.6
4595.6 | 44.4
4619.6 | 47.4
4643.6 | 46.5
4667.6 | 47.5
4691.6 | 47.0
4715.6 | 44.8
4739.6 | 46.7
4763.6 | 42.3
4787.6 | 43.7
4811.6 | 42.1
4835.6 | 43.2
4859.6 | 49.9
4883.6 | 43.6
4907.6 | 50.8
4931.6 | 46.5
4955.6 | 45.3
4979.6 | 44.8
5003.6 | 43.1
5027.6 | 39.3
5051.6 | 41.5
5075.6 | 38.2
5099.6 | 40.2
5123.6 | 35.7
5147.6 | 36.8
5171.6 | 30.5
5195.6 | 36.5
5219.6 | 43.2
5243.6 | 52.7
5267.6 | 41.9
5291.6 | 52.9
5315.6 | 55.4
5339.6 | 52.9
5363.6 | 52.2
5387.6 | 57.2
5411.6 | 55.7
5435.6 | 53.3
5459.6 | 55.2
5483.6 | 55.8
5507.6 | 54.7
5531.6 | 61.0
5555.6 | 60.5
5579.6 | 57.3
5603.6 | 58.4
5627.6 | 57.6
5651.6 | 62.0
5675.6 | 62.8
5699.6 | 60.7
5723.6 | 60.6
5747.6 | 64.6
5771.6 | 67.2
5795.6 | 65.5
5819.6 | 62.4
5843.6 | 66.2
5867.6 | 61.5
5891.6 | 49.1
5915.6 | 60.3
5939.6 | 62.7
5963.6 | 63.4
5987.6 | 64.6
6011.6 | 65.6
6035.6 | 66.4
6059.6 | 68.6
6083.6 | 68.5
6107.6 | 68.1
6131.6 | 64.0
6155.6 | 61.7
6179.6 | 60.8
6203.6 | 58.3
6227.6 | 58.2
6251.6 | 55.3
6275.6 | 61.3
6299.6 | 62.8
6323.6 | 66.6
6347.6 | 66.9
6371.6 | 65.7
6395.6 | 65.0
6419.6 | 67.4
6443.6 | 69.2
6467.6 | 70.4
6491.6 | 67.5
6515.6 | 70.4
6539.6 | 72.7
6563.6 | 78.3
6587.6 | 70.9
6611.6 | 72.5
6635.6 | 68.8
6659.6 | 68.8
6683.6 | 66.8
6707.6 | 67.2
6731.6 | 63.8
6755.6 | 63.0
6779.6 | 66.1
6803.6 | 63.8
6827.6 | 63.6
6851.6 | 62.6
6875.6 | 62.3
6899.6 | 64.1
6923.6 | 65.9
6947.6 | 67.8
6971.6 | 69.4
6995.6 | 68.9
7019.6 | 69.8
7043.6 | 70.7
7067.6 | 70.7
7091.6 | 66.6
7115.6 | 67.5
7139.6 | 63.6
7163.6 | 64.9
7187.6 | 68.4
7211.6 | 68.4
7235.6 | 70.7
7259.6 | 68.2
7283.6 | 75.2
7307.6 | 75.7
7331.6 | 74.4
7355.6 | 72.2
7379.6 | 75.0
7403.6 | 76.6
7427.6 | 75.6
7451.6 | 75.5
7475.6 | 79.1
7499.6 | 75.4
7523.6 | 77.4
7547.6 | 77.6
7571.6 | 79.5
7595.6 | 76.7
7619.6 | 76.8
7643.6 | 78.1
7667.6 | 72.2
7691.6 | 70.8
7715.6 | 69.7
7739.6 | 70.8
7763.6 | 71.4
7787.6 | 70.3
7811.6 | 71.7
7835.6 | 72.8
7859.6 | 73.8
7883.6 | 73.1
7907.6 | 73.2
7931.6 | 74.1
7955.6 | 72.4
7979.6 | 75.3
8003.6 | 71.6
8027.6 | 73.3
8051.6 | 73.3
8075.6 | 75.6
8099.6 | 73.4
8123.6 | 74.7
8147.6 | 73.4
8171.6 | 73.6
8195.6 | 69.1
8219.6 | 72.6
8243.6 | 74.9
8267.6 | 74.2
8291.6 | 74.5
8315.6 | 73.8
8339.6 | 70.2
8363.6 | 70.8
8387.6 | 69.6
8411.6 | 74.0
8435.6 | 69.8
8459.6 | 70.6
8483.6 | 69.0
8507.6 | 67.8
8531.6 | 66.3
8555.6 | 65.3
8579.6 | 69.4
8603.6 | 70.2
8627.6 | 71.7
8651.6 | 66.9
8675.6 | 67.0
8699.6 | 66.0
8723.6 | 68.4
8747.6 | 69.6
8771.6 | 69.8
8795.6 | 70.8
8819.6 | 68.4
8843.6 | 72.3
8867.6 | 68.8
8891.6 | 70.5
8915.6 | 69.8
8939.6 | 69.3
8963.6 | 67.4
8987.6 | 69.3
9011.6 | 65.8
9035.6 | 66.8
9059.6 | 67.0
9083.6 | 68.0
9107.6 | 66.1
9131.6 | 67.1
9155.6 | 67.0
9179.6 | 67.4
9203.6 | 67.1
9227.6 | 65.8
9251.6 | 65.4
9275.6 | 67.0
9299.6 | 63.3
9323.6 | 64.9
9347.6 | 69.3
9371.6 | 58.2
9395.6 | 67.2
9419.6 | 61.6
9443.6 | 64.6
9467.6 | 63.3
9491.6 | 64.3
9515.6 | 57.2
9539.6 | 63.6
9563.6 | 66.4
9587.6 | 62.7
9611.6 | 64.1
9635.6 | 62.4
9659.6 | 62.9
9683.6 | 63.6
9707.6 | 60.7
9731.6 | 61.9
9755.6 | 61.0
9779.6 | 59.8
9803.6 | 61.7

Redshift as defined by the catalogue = 0.00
